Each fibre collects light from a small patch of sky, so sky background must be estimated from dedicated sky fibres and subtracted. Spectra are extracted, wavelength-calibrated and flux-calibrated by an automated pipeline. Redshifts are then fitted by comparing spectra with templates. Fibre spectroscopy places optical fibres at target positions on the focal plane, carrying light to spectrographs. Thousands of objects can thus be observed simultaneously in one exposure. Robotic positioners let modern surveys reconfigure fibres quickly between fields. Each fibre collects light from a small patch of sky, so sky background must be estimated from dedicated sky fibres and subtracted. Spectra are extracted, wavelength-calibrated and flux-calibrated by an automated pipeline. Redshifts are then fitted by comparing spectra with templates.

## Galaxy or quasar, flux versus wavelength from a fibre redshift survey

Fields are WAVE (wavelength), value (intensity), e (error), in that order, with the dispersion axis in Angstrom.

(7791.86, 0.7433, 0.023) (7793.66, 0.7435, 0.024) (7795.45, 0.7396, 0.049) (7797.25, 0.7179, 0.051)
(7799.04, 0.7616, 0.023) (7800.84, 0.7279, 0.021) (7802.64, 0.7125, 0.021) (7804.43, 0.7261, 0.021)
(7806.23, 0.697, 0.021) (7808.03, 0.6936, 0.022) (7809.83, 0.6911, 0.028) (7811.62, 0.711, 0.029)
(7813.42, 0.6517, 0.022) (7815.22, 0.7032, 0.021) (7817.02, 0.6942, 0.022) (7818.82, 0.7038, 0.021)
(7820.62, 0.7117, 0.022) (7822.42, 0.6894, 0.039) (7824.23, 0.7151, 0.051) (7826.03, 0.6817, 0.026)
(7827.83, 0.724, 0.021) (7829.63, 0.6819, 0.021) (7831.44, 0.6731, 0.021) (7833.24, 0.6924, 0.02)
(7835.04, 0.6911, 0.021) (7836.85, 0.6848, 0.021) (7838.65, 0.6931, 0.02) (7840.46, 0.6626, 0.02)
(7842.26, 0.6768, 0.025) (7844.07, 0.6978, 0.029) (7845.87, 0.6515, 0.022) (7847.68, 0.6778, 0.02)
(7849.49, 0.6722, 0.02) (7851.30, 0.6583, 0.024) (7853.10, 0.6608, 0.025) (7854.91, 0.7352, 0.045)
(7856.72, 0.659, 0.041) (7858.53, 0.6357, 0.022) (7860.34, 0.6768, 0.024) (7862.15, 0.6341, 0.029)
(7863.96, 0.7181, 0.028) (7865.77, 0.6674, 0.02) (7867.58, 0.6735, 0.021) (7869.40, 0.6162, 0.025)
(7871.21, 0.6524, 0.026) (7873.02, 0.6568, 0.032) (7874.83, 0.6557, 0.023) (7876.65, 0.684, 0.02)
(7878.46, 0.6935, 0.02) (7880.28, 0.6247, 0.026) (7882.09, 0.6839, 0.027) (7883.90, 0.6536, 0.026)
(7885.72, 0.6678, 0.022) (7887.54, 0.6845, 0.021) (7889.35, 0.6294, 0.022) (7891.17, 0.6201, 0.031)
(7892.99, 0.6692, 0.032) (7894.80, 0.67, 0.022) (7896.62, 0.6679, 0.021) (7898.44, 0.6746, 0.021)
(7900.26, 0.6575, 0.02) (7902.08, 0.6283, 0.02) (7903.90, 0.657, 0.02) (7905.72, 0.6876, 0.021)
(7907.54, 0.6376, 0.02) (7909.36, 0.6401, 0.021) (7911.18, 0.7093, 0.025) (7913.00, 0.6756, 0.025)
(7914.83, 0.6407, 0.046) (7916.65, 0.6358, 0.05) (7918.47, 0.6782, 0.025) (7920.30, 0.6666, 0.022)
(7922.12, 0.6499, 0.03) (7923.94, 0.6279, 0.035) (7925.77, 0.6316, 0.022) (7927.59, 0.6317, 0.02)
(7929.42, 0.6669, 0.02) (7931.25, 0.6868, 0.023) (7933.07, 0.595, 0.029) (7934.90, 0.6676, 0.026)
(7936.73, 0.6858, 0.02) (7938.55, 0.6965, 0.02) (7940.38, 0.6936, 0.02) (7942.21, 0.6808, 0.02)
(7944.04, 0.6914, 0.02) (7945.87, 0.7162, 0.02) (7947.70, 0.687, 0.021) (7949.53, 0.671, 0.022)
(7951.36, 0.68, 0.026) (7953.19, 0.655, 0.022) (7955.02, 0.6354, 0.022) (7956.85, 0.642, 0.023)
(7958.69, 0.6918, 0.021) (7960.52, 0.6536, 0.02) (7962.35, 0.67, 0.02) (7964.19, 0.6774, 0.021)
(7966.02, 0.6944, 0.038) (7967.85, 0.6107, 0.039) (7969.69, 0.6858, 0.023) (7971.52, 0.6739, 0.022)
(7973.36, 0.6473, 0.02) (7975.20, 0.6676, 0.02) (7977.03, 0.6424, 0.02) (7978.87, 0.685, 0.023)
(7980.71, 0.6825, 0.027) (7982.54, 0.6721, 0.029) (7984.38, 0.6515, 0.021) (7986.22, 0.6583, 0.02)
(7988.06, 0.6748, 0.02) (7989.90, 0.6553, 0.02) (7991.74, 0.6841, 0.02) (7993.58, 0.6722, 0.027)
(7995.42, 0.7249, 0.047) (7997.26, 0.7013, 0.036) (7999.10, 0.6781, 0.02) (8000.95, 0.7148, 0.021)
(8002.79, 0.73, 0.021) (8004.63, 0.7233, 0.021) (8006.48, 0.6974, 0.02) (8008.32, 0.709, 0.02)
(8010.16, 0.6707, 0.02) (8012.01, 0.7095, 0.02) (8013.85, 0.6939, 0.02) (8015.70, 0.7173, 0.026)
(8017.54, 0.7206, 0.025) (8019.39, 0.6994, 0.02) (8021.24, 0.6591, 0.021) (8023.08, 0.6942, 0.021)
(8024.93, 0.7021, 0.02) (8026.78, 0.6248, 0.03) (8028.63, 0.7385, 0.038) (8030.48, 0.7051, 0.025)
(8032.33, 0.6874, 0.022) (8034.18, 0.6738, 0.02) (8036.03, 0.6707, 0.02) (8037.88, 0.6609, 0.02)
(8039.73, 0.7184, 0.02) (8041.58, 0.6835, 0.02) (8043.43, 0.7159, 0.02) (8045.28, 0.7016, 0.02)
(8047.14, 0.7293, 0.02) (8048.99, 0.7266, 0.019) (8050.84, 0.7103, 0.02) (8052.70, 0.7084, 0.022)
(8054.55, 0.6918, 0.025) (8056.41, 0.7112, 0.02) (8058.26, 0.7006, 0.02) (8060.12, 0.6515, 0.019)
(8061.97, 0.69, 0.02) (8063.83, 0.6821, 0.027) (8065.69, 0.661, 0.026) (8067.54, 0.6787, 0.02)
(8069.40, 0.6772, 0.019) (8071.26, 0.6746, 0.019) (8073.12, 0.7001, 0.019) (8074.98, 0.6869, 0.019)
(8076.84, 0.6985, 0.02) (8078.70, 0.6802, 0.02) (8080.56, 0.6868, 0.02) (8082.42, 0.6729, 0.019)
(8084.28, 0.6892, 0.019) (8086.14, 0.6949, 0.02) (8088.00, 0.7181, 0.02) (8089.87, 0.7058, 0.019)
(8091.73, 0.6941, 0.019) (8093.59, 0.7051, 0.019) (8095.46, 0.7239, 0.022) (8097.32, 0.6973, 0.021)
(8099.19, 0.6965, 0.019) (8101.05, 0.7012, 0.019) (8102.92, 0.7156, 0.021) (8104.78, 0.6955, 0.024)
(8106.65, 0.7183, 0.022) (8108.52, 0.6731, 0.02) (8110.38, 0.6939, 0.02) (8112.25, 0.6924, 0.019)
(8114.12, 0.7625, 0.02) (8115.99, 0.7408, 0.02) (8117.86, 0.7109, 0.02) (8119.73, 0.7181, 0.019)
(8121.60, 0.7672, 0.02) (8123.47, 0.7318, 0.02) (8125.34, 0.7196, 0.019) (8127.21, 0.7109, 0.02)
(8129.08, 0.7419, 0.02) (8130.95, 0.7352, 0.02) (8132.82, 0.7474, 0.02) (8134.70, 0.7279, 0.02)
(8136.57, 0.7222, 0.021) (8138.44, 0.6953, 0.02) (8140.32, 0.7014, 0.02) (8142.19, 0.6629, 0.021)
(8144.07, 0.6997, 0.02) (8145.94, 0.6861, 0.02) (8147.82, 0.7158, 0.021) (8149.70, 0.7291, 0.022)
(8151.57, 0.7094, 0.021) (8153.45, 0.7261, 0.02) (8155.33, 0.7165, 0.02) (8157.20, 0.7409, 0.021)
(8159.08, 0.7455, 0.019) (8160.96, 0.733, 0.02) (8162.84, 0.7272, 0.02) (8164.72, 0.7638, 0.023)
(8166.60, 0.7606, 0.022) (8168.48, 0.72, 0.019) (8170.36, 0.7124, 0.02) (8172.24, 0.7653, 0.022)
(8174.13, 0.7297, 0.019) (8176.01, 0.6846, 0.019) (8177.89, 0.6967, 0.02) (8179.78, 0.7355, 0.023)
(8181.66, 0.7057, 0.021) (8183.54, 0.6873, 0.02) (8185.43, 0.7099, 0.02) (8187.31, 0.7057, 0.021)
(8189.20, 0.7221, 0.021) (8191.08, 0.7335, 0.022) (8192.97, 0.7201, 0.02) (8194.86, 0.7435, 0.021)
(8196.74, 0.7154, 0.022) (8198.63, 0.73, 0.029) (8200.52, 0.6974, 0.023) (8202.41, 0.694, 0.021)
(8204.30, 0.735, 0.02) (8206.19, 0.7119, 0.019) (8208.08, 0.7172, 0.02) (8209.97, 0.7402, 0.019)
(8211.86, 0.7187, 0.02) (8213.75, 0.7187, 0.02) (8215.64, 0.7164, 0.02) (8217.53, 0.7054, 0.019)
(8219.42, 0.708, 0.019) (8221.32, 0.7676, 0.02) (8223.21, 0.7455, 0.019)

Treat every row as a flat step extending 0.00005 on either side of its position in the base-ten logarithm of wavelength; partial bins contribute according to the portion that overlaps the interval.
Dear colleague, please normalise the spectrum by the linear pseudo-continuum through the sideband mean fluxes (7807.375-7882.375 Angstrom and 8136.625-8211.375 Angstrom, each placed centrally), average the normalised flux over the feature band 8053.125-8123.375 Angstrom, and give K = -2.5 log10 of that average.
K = 0.014 mag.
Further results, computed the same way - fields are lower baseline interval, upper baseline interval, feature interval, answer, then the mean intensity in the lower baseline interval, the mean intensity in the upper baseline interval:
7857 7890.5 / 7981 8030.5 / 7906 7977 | 0.02 mag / 0.661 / 0.692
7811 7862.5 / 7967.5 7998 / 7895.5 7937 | 0.03 mag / 0.683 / 0.671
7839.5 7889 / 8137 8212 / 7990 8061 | 0.00 mag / 0.667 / 0.719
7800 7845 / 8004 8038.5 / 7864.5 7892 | 0.06 mag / 0.695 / 0.692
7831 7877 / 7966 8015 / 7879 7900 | 0.02 mag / 0.671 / 0.682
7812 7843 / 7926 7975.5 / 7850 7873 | 0.03 mag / 0.69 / 0.668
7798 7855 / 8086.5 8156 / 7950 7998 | 0.05 mag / 0.693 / 0.714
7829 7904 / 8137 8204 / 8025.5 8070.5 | 0.01 mag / 0.667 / 0.718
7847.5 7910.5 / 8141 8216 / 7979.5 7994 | 0.02 mag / 0.662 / 0.72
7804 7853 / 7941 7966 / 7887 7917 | 0.04 mag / 0.688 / 0.674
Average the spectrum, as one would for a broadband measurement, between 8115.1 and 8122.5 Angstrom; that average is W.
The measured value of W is 0.734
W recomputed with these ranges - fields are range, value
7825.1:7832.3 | 0.69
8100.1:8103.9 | 0.709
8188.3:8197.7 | 0.727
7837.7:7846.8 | 0.677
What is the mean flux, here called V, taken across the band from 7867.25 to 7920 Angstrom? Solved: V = 0.659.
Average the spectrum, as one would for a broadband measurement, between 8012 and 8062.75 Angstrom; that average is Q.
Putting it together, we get 0.696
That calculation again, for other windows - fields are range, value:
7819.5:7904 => 0.671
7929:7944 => 0.673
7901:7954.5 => 0.664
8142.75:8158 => 0.714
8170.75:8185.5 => 0.714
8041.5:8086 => 0.692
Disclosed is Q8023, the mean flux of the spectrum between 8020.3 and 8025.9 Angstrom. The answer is 0.685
